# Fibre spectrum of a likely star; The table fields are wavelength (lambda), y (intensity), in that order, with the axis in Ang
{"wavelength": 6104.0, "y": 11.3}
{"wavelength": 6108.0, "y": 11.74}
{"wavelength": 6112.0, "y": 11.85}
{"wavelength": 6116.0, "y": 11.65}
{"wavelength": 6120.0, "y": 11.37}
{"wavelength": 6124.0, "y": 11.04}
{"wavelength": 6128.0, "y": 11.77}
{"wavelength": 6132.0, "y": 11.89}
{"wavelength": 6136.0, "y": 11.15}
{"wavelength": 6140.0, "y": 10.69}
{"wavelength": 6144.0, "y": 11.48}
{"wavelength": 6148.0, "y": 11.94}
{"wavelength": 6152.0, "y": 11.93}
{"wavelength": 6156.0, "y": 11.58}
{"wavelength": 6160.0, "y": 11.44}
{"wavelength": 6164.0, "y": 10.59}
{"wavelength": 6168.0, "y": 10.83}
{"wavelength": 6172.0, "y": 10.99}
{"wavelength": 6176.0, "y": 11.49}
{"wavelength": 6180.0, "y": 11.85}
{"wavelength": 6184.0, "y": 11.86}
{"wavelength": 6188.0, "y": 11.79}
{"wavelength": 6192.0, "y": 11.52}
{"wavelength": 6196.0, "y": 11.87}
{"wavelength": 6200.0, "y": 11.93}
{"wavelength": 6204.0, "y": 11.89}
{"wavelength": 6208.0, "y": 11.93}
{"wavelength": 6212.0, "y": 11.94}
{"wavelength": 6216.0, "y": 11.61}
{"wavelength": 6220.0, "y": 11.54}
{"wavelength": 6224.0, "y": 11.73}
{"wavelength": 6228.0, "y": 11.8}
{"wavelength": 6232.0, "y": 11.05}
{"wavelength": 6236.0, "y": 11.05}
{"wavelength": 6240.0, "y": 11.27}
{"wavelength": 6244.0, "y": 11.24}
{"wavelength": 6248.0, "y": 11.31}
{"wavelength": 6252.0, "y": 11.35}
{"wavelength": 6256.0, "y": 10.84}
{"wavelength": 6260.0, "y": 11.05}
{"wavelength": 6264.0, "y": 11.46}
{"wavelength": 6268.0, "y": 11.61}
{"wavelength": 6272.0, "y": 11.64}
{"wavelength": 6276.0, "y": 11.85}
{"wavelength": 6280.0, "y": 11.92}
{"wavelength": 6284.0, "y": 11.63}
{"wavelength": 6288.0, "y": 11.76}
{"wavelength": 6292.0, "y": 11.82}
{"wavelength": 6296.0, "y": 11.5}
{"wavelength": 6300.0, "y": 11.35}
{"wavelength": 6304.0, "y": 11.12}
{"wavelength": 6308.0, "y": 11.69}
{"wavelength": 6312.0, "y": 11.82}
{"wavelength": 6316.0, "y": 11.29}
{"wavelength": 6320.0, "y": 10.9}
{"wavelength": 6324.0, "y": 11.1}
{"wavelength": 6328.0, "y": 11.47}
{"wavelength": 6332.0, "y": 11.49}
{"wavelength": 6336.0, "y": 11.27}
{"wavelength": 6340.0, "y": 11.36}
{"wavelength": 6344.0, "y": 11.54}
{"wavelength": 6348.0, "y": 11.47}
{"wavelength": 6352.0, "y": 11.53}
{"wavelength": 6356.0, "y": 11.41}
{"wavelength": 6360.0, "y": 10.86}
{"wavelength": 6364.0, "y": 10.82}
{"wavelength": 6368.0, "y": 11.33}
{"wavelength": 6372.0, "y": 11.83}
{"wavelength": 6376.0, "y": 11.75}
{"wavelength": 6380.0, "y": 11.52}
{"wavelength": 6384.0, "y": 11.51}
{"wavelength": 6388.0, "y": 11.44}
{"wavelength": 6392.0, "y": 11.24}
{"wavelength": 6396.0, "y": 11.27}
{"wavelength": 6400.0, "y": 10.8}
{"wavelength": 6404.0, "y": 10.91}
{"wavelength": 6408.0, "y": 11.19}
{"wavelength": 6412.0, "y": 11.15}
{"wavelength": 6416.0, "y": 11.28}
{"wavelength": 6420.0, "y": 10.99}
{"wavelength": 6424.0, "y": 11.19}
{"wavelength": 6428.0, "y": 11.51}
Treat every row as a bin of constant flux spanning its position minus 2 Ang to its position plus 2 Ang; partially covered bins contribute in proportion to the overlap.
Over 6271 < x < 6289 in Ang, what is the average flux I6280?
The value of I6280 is 11.8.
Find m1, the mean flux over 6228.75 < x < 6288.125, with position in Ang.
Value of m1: 11.4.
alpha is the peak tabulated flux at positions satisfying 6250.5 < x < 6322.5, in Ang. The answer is 11.92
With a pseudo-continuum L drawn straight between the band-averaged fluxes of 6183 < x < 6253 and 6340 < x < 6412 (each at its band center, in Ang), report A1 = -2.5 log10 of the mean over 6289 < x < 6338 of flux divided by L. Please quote 0.00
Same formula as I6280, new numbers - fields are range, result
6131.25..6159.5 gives 11.5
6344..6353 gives 11.5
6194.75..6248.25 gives 11.6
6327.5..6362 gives 11.4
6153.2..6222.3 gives 11.6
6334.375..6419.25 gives 11.3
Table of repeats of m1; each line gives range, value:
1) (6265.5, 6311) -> 11.6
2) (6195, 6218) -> 11.9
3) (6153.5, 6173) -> 11.1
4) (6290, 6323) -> 11.4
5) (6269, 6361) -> 11.5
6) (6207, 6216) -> 11.9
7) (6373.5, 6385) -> 11.6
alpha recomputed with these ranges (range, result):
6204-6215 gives 11.94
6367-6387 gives 11.83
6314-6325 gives 11.29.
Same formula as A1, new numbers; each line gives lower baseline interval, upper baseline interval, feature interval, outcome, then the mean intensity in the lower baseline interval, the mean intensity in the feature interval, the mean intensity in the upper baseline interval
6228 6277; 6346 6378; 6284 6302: -0.03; 11.3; 11.6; 11.4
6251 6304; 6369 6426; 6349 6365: 0.02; 11.5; 11.2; 11.3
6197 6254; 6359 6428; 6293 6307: 0.00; 11.6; 11.4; 11.3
